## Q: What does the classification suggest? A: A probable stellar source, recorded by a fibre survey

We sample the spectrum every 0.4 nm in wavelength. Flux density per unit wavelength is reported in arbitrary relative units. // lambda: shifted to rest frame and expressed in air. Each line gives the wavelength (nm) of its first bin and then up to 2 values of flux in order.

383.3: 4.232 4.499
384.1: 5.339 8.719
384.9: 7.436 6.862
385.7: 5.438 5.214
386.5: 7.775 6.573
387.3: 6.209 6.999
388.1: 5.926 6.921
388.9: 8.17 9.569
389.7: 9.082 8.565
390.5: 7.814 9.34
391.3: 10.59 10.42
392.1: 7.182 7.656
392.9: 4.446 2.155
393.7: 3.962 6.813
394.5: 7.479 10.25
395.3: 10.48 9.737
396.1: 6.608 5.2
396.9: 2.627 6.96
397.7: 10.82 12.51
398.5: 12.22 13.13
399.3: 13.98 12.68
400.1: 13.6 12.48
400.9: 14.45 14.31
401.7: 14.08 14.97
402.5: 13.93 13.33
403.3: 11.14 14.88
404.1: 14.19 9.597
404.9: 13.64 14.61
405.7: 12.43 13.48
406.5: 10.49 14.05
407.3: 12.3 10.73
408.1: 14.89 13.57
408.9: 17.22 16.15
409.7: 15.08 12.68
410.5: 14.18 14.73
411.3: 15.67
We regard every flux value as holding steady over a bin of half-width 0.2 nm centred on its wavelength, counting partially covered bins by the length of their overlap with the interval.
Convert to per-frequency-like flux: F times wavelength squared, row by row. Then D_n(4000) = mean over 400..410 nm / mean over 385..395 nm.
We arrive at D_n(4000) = 2.03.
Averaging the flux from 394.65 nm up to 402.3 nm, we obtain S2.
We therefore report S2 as 11.1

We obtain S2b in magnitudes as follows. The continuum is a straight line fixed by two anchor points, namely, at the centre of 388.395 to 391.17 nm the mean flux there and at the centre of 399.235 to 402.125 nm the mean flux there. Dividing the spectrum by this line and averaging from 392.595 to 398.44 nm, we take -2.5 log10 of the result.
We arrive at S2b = 0.49 mag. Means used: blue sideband 8.6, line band 7.28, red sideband 13.7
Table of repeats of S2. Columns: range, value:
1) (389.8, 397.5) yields 7.3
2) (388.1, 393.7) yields 7.63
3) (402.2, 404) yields 13.5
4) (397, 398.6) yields 10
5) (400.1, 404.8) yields 13.4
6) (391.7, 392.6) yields 8.06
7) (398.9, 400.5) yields 13.3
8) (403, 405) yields 12.7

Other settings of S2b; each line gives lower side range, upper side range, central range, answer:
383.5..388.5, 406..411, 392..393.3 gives 0.44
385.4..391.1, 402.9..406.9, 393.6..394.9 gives 0.34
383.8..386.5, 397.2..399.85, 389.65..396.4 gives 0.23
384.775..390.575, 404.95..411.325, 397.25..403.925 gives -0.15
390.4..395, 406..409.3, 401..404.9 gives -0.17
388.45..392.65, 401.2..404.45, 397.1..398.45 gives 0.13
